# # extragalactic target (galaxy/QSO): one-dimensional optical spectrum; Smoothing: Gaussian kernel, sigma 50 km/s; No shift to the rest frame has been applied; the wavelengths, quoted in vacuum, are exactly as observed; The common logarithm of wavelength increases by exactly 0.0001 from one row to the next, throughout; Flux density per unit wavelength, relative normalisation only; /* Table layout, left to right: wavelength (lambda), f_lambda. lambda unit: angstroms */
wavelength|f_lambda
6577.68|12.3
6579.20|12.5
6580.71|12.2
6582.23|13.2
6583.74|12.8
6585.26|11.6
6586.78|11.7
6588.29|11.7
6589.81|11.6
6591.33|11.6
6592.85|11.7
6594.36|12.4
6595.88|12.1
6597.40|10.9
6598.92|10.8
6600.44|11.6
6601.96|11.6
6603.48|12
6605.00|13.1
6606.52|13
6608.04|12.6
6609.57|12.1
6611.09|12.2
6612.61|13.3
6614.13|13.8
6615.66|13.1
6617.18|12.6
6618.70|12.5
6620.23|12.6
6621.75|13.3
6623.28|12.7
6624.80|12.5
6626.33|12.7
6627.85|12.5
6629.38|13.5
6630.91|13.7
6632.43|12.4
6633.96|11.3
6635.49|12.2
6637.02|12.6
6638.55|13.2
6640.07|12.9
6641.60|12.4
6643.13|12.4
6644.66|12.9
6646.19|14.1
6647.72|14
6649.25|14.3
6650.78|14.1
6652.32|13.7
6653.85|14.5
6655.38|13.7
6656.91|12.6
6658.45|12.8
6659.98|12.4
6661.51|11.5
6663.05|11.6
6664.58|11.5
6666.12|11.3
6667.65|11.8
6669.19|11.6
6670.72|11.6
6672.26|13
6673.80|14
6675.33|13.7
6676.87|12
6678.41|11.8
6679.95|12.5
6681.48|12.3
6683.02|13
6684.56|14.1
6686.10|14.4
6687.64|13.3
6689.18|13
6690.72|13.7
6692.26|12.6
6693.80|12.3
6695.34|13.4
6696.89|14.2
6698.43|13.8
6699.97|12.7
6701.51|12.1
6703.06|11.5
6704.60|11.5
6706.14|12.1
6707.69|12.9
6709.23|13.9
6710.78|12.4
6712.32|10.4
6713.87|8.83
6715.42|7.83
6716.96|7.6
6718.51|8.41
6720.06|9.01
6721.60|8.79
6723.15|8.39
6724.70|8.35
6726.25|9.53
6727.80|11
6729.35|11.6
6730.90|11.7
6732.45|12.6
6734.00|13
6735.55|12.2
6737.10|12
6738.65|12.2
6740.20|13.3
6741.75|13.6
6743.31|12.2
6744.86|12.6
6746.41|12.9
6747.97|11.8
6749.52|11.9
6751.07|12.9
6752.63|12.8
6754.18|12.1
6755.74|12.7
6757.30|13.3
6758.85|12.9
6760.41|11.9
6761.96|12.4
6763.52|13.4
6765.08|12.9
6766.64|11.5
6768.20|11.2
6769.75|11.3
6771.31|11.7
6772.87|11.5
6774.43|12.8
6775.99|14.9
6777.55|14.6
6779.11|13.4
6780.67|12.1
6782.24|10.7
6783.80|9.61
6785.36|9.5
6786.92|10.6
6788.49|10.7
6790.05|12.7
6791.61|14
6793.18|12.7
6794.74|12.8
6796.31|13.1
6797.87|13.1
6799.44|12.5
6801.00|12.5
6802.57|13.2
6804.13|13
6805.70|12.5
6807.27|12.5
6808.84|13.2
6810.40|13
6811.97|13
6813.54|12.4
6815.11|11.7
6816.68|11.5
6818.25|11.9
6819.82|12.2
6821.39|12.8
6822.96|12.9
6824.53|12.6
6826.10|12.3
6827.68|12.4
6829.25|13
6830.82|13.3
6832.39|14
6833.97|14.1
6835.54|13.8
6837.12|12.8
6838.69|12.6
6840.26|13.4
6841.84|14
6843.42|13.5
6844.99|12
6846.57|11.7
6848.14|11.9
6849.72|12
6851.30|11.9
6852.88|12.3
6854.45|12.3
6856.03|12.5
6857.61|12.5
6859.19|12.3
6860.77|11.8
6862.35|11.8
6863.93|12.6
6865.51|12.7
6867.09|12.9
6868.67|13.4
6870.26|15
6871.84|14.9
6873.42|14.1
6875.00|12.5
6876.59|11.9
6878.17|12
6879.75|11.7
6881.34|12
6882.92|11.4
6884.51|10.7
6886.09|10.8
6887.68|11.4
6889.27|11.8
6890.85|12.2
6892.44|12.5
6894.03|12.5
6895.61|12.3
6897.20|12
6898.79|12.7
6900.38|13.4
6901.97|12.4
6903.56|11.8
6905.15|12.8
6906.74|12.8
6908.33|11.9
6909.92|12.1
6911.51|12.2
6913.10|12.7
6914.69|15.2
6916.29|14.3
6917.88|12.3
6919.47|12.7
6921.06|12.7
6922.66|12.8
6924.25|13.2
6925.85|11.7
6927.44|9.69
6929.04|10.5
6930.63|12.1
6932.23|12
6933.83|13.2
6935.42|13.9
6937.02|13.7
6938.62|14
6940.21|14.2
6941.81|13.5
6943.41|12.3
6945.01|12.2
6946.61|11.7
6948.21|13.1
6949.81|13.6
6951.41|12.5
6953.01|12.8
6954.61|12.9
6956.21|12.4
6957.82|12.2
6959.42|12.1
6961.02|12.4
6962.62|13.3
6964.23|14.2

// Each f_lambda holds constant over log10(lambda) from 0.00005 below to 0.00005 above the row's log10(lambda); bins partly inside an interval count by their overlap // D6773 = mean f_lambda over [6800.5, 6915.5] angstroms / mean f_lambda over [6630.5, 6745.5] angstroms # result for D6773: 1.0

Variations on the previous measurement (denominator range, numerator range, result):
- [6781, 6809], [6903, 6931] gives 1.02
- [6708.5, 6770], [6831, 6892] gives 1.09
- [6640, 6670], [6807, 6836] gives 1.00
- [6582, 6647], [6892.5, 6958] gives 1.02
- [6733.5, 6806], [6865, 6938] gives 1.01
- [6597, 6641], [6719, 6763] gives 0.94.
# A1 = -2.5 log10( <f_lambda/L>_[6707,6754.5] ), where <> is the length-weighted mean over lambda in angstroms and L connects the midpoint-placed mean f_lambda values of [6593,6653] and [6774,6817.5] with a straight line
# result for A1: 0.12 mag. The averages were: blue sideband 12.7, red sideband 12.4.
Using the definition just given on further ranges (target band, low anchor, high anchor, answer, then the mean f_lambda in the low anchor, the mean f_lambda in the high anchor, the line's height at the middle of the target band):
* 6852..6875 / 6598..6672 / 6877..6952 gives -0.04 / 12.6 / 12.4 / 12.5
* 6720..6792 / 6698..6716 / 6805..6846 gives 0.02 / 11.7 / 12.8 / 12.1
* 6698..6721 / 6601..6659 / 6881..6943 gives 0.17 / 12.9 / 12.5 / 12.8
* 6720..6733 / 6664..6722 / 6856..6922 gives 0.19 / 12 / 12.5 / 12.1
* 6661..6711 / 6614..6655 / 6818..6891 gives 0.02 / 13.1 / 12.6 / 12.9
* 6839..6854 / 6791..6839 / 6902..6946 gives 0.02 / 12.8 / 12.7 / 12.8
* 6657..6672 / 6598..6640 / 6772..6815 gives 0.06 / 12.6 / 12.5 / 12.5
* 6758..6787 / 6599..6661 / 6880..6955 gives 0.05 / 12.9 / 12.5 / 12.7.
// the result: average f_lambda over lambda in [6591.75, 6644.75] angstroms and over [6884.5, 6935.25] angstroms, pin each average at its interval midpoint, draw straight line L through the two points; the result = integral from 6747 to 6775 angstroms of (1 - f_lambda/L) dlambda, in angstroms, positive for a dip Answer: 0.30 angstroms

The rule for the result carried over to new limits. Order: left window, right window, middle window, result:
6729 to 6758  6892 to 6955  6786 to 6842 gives -0.7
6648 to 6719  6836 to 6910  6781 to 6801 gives 0.9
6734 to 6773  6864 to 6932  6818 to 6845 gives -1.3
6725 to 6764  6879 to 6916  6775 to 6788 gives 0.4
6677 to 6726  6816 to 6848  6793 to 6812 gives -0.4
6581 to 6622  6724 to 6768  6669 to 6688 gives -1.1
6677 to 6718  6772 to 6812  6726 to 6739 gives 0.5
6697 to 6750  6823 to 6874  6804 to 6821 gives 0.0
